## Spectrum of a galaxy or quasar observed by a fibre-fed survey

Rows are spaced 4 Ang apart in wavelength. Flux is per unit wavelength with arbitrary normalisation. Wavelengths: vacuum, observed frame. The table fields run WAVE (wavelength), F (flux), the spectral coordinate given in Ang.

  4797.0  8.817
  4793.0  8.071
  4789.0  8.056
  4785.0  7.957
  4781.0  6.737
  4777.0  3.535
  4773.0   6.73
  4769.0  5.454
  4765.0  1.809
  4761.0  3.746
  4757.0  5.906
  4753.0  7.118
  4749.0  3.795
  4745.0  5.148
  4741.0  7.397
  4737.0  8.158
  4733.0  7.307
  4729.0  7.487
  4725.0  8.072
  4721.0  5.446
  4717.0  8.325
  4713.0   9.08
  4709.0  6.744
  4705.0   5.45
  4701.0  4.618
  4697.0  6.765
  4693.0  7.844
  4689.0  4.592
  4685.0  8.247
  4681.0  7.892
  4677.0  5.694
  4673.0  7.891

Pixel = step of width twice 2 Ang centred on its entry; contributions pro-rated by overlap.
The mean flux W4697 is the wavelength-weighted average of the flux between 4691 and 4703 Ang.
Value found 6.41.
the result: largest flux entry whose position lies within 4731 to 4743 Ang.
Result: 8.158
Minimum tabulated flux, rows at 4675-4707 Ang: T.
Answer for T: 4.592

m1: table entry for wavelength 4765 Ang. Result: 1.809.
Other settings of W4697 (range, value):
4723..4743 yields 7.68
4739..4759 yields 5.87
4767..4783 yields 5.61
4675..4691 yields 6.61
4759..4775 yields 4.43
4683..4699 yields 6.86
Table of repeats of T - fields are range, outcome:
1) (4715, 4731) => 5.446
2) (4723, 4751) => 3.795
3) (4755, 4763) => 3.746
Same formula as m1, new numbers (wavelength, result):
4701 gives 4.618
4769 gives 5.454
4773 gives 6.73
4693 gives 7.844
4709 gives 6.744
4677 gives 5.694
